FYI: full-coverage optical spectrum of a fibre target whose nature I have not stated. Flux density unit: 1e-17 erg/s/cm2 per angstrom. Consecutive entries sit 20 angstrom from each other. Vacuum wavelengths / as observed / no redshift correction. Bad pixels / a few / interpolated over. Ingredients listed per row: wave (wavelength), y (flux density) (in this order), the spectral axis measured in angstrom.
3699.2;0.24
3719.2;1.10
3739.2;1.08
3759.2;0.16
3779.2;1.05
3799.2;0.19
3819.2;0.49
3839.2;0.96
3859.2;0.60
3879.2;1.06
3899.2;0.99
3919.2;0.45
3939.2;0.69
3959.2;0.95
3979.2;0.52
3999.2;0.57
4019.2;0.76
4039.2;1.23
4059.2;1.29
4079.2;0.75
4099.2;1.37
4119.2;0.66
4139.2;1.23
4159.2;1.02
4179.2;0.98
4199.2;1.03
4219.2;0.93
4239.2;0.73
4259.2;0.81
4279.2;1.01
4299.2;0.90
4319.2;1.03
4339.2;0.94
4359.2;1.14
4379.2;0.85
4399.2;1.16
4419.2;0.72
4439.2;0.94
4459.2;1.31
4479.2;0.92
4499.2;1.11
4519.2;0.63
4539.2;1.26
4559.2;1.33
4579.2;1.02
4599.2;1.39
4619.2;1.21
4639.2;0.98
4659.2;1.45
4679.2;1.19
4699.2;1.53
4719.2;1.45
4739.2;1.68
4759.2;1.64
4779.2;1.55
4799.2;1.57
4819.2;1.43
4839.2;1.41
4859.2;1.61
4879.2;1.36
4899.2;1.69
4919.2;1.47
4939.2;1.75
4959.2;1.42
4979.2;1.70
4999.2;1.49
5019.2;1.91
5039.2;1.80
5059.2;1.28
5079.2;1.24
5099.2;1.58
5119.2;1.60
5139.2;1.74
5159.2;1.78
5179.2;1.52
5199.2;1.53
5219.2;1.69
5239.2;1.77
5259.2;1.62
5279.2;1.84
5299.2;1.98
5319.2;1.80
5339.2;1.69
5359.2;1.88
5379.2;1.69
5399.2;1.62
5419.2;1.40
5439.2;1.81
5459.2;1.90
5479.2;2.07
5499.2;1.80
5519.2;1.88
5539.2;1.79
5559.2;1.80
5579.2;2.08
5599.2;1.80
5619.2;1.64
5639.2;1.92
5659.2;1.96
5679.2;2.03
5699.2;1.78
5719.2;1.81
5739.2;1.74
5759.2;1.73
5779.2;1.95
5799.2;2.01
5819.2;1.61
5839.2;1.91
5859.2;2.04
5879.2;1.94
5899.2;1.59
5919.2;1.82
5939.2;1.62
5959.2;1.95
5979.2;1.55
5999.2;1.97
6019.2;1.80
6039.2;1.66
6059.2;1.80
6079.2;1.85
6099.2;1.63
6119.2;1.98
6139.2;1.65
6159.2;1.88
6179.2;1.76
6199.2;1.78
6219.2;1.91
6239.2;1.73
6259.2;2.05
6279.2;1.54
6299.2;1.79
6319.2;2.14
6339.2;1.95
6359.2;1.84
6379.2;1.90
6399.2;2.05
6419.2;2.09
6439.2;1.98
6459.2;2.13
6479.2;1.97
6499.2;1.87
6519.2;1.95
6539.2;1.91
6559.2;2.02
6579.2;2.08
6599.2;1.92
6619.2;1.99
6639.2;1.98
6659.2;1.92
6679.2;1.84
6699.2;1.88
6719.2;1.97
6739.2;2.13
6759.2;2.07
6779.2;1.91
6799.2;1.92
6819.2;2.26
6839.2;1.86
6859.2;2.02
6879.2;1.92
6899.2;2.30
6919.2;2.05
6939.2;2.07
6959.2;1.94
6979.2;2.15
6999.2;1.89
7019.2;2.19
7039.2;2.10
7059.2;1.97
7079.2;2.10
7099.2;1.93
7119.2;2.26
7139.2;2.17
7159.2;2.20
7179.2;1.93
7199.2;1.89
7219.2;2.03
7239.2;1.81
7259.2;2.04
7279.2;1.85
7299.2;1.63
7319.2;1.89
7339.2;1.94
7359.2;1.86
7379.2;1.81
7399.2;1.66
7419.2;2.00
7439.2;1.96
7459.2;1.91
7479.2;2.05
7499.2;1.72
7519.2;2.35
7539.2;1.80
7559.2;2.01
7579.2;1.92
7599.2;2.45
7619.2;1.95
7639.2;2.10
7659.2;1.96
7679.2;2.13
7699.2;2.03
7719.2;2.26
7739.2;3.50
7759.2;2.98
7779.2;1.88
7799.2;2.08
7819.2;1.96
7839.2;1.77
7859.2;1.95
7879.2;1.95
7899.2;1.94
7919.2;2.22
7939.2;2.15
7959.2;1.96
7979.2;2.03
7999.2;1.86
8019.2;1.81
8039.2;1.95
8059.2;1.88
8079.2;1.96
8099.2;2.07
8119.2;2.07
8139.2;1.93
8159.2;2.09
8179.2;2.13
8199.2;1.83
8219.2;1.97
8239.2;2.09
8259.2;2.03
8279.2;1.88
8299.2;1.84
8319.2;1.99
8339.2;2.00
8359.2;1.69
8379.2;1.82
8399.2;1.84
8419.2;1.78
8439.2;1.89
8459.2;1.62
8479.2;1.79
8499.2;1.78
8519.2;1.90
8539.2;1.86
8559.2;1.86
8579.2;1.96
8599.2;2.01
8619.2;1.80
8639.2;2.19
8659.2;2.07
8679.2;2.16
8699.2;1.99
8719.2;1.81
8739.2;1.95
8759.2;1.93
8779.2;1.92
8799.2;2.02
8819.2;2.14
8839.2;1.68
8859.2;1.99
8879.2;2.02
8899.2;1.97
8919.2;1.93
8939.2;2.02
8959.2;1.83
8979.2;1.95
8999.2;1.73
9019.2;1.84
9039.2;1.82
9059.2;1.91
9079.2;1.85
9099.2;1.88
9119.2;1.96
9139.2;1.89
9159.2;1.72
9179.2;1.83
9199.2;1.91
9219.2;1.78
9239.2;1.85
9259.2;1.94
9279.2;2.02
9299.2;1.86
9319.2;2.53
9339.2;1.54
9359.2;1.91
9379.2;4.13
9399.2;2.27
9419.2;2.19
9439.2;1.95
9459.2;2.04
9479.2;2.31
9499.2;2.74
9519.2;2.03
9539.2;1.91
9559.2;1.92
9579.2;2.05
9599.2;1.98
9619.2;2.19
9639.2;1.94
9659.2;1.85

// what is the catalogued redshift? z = 0.179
